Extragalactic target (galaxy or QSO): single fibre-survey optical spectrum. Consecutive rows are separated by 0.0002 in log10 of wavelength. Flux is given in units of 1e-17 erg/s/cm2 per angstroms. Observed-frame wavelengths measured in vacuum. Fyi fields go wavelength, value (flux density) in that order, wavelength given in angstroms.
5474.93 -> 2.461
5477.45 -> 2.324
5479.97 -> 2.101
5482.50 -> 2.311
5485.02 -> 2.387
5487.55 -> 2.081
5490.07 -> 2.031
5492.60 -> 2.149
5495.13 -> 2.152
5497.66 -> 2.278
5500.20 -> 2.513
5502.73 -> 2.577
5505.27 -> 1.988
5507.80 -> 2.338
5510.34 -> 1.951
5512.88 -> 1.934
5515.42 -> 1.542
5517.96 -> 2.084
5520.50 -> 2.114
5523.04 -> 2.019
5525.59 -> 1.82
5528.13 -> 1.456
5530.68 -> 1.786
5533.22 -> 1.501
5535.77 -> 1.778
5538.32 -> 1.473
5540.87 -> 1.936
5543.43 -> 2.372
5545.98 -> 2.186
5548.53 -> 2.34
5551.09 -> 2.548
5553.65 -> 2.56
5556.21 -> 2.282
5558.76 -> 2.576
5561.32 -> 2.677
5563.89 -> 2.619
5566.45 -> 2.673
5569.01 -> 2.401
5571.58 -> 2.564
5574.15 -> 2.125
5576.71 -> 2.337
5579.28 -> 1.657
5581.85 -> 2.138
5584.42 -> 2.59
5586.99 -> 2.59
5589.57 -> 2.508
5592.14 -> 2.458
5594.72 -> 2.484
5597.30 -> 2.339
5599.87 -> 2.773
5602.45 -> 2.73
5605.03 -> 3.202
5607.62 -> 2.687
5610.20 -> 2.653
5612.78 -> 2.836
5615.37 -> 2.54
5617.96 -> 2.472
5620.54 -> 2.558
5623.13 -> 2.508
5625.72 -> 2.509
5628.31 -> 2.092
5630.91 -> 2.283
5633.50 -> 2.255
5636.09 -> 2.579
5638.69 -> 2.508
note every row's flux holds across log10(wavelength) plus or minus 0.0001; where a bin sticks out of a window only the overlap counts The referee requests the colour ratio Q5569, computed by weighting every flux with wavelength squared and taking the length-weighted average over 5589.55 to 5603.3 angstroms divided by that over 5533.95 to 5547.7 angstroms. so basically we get 1.3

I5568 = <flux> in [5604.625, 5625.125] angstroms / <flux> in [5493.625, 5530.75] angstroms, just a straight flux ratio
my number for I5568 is 1.3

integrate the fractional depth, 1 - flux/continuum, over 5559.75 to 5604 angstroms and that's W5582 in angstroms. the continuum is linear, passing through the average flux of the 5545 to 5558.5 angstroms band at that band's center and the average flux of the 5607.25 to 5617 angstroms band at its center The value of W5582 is 1.40 angstroms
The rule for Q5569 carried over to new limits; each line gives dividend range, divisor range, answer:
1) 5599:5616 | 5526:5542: 1.72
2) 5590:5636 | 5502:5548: 1.36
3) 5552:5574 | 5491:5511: 1.15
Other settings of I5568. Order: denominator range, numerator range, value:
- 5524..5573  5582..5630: 1.18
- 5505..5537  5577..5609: 1.34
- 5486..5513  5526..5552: 0.88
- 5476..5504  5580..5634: 1.12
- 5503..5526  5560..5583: 1.17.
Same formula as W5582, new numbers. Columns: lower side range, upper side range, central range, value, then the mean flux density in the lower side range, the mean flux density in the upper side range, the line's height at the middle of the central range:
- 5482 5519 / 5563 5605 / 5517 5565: 4.1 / 2.15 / 2.46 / 2.3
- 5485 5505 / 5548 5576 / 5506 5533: 5.1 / 2.25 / 2.49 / 2.34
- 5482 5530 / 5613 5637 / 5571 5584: 0.7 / 2.08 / 2.44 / 2.3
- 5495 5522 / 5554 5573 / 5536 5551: 2.0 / 2.13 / 2.54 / 2.39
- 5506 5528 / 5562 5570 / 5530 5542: 2.8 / 1.95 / 2.58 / 2.19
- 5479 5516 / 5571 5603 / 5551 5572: -1.9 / 2.17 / 2.4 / 2.33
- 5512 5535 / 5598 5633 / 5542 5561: -3.5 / 1.8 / 2.59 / 2.04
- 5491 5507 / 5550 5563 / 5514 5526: 2.3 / 2.27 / 2.53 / 2.37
